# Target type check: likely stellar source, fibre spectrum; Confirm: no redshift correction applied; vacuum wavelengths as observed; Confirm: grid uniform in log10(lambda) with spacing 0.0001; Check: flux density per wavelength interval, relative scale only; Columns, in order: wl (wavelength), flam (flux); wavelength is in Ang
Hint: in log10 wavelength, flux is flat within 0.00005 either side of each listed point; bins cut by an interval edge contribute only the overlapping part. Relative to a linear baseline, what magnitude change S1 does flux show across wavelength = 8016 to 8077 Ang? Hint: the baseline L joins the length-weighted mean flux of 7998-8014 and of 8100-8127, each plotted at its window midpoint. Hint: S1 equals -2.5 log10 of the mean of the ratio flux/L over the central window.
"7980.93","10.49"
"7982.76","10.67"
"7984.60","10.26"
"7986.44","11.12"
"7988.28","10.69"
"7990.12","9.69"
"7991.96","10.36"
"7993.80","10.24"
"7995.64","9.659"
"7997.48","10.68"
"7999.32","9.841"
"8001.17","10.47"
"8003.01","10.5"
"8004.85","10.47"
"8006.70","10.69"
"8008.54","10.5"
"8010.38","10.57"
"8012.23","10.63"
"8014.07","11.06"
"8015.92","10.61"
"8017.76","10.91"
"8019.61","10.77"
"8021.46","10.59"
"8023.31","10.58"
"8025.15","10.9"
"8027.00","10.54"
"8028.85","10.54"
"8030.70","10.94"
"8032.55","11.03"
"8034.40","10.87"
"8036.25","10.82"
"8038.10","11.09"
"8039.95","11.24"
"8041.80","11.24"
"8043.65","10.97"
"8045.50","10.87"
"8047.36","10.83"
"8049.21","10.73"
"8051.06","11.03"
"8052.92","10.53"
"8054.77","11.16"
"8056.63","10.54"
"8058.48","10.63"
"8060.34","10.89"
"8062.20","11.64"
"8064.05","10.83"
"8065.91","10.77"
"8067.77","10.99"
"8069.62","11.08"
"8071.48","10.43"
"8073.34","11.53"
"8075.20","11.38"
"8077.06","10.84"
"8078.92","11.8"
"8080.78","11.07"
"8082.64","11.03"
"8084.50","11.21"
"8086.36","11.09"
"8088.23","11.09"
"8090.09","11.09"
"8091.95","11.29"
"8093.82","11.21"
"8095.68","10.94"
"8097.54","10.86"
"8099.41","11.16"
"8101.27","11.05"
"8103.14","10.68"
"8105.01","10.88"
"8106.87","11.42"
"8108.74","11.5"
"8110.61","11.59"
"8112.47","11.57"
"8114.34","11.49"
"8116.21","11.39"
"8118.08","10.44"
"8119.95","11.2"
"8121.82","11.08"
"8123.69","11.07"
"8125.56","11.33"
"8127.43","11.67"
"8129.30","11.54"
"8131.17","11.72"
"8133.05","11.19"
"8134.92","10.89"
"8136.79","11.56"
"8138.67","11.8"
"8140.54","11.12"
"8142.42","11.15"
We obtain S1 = -0.01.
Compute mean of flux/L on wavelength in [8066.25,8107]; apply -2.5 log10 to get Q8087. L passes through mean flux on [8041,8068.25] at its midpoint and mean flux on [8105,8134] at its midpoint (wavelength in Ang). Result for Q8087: 0.00 mag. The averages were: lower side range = 10.9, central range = 11.1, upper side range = 11.3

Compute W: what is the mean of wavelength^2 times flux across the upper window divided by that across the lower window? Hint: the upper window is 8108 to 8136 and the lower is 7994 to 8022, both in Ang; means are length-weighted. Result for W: 1.1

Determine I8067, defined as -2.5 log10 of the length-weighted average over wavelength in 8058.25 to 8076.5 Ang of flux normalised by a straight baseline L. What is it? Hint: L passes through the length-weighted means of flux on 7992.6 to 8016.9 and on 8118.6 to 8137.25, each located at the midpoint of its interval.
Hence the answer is -0.01 mag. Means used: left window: 10.5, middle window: 11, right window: 11.3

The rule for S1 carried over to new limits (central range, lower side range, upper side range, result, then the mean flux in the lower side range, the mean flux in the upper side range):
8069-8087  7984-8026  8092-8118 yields -0.01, 10.5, 11.2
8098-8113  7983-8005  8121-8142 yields 0.00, 10.3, 11.4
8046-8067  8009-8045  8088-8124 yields 0.01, 10.8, 11.2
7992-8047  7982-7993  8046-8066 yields 0.00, 10.5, 10.9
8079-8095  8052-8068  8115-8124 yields -0.02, 10.9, 11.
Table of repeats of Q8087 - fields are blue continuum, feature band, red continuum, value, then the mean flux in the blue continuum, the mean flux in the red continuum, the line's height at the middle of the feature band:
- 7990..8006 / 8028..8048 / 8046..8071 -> -0.03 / 10.2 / 10.9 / 10.7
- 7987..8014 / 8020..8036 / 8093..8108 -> -0.02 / 10.4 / 11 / 10.6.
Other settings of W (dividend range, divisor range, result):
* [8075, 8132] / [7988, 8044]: 1.08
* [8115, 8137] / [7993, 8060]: 1.08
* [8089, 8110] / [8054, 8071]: 1.03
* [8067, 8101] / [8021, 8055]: 1.03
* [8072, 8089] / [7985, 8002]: 1.11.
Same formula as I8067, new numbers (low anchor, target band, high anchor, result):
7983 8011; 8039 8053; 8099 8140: -0.02 mag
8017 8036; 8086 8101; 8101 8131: 0.00 mag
